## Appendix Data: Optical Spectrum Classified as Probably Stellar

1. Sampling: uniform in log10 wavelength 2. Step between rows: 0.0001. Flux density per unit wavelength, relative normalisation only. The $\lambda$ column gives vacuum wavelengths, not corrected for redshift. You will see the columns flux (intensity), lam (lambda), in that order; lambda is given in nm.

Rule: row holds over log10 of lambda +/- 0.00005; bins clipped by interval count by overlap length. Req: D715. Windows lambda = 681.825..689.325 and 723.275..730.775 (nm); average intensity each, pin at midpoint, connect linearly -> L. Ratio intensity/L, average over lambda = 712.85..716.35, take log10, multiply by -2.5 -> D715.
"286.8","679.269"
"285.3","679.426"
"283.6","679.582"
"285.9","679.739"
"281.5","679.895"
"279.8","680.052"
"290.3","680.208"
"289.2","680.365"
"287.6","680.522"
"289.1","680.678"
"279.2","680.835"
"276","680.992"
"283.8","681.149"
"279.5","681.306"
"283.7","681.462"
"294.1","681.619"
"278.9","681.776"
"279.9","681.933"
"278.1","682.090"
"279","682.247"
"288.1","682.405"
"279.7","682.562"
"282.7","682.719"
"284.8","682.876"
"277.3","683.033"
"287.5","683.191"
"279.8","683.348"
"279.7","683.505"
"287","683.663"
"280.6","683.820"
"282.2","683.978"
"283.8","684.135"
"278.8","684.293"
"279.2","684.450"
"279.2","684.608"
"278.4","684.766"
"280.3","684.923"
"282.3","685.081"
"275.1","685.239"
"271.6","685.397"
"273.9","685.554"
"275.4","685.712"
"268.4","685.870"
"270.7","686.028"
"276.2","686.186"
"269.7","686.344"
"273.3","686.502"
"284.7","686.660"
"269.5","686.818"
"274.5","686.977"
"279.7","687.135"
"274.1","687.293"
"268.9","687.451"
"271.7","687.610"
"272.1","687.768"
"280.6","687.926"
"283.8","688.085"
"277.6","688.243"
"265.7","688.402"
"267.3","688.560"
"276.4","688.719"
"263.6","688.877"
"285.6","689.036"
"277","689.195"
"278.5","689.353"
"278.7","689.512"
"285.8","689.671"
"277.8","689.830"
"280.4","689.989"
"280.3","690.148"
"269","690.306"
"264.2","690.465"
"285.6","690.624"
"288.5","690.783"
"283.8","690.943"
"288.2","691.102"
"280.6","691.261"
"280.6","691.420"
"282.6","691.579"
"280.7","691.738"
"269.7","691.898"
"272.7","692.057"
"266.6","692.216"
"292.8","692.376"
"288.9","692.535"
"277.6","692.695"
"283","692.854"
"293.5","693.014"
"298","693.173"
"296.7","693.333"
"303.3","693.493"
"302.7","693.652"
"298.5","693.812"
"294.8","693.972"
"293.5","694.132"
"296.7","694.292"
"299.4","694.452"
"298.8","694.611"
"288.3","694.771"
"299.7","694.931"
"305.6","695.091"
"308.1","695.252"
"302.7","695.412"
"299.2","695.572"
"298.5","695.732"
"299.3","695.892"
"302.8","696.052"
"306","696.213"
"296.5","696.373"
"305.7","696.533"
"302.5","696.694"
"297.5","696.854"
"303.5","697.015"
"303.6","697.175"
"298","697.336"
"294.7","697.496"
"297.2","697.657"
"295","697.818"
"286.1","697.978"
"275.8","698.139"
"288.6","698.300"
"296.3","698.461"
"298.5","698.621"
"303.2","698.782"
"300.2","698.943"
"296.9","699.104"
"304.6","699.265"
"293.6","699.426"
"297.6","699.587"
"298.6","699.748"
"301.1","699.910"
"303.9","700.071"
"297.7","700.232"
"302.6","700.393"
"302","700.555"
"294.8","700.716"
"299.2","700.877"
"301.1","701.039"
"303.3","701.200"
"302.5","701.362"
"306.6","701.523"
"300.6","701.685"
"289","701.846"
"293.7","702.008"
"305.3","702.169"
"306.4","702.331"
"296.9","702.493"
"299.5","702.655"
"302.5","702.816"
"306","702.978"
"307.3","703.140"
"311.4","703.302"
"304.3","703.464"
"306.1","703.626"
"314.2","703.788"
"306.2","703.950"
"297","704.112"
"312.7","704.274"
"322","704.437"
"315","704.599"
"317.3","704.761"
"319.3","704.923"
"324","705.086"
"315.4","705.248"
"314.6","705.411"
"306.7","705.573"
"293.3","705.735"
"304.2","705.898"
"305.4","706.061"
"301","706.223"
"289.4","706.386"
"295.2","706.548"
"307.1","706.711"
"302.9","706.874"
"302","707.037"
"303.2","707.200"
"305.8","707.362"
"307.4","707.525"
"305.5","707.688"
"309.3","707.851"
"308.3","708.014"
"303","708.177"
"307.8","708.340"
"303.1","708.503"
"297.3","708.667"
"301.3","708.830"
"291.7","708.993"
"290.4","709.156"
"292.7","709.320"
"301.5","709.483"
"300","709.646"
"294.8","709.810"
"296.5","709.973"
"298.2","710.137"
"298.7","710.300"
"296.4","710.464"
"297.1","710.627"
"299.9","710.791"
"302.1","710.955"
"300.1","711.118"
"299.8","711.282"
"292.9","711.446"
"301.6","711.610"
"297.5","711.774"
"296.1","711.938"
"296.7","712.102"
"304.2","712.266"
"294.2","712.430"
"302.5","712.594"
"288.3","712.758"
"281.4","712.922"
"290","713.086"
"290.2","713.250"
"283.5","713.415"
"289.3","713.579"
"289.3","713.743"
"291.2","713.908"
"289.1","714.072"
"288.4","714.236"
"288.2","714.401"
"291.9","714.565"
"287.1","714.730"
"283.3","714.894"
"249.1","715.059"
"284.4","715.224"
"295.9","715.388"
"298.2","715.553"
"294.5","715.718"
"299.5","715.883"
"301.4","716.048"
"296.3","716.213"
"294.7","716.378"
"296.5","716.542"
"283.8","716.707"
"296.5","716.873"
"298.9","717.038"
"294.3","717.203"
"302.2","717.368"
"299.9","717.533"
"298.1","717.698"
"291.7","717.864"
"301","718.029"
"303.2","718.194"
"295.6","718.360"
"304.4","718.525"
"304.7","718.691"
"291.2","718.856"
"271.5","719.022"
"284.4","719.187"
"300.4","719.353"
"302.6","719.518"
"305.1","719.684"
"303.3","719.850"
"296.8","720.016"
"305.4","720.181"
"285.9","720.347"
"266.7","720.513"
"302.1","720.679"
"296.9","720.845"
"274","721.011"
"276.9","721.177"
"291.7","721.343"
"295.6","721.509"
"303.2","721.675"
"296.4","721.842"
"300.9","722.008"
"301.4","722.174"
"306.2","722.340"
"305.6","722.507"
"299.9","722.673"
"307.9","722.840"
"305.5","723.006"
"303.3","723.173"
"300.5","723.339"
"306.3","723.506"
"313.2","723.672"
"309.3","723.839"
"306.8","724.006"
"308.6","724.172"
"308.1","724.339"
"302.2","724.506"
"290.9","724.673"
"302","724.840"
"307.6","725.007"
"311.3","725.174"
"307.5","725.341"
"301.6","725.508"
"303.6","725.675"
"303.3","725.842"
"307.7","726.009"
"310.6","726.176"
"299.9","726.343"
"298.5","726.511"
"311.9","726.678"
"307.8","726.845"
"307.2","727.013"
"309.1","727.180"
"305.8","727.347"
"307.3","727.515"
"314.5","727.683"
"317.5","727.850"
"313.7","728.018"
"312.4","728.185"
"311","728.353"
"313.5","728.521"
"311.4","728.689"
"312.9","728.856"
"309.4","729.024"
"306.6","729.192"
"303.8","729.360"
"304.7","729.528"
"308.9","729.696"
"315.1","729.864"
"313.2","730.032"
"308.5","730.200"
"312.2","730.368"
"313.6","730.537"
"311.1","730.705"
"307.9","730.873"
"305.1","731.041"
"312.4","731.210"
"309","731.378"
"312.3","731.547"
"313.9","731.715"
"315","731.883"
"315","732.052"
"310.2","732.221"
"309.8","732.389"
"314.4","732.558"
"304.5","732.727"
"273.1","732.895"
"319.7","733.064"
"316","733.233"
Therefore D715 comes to 0.04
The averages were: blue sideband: 277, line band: 289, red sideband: 308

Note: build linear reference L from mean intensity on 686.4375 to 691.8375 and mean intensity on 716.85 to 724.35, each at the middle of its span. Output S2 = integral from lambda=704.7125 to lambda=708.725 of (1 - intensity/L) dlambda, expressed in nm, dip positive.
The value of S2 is -0.23 nm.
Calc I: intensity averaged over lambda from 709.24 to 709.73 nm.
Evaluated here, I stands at 298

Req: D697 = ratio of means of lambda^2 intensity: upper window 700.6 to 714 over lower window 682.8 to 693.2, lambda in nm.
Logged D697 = 1.14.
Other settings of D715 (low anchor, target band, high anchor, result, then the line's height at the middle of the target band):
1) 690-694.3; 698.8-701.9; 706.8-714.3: -0.03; 291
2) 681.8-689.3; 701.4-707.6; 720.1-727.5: -0.06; 289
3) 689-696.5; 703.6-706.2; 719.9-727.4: -0.06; 294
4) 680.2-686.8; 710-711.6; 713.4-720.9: -0.03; 291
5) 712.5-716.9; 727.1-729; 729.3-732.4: -0.02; 307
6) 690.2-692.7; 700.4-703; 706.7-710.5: -0.03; 292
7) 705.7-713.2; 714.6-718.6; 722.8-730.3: 0.03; 303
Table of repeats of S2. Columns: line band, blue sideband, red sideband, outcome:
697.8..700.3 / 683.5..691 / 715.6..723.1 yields -0.11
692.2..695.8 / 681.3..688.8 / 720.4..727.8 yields -0.15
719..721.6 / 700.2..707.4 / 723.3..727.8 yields 0.12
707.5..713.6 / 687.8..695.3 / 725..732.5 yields -0.01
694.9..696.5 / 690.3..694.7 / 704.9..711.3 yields -0.07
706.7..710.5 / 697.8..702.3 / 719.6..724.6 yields -0.03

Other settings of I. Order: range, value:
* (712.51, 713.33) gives 291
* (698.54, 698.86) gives 301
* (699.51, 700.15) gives 300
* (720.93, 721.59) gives 285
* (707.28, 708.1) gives 307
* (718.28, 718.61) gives 300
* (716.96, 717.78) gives 299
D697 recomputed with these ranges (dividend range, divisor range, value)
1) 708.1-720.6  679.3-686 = 1.15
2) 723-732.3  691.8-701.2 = 1.14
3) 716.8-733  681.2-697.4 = 1.18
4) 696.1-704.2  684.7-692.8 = 1.12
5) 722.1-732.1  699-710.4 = 1.08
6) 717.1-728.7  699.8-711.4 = 1.05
